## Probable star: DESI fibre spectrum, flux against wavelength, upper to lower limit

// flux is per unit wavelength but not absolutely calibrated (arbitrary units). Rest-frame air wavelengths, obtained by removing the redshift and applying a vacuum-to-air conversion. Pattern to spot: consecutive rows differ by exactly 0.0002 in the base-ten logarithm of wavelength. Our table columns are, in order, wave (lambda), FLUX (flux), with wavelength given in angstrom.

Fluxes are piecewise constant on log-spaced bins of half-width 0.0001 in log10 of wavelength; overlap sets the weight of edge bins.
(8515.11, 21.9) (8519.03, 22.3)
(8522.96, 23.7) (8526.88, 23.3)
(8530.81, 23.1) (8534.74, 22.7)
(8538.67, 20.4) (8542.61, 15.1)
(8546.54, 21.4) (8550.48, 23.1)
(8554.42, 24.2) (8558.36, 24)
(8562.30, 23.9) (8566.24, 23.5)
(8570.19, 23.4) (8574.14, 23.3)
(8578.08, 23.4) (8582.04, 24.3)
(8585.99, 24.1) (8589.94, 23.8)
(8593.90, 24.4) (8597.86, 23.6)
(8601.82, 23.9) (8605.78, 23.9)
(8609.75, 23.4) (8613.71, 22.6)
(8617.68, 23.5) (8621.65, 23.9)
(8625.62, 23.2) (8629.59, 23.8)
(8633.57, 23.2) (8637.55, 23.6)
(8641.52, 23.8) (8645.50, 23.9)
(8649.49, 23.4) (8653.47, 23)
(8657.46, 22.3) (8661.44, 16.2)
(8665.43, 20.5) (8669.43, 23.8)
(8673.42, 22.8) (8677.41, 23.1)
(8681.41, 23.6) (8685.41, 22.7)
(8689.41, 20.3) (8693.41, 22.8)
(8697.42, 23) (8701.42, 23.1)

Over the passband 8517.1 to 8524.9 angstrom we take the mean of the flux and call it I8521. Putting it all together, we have 23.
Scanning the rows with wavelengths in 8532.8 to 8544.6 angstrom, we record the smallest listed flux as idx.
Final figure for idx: 15.1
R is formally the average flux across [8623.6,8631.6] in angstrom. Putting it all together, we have 23.5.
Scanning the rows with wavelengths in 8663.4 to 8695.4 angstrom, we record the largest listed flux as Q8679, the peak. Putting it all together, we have 23.8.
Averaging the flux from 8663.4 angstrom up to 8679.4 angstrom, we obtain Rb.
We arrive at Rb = 22.5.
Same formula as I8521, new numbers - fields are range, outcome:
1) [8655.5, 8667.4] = 19.7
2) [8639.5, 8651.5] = 23.7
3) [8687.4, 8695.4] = 21.6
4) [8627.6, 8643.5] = 23.6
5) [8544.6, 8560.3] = 23.2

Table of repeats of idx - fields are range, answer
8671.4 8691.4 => 20.3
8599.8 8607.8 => 23.9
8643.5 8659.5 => 22.3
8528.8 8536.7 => 22.7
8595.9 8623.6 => 22.6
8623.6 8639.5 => 23.2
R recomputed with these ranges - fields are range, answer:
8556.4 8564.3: 24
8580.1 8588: 24.2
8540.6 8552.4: 19.8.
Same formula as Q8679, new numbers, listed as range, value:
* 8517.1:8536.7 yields 23.7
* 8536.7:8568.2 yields 24.2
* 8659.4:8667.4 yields 20.5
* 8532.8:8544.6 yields 22.7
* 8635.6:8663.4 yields 23.9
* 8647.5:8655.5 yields 23.4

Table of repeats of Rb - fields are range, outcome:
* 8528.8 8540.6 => 22.1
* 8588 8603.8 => 23.9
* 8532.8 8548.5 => 19.9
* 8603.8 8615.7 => 23.3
